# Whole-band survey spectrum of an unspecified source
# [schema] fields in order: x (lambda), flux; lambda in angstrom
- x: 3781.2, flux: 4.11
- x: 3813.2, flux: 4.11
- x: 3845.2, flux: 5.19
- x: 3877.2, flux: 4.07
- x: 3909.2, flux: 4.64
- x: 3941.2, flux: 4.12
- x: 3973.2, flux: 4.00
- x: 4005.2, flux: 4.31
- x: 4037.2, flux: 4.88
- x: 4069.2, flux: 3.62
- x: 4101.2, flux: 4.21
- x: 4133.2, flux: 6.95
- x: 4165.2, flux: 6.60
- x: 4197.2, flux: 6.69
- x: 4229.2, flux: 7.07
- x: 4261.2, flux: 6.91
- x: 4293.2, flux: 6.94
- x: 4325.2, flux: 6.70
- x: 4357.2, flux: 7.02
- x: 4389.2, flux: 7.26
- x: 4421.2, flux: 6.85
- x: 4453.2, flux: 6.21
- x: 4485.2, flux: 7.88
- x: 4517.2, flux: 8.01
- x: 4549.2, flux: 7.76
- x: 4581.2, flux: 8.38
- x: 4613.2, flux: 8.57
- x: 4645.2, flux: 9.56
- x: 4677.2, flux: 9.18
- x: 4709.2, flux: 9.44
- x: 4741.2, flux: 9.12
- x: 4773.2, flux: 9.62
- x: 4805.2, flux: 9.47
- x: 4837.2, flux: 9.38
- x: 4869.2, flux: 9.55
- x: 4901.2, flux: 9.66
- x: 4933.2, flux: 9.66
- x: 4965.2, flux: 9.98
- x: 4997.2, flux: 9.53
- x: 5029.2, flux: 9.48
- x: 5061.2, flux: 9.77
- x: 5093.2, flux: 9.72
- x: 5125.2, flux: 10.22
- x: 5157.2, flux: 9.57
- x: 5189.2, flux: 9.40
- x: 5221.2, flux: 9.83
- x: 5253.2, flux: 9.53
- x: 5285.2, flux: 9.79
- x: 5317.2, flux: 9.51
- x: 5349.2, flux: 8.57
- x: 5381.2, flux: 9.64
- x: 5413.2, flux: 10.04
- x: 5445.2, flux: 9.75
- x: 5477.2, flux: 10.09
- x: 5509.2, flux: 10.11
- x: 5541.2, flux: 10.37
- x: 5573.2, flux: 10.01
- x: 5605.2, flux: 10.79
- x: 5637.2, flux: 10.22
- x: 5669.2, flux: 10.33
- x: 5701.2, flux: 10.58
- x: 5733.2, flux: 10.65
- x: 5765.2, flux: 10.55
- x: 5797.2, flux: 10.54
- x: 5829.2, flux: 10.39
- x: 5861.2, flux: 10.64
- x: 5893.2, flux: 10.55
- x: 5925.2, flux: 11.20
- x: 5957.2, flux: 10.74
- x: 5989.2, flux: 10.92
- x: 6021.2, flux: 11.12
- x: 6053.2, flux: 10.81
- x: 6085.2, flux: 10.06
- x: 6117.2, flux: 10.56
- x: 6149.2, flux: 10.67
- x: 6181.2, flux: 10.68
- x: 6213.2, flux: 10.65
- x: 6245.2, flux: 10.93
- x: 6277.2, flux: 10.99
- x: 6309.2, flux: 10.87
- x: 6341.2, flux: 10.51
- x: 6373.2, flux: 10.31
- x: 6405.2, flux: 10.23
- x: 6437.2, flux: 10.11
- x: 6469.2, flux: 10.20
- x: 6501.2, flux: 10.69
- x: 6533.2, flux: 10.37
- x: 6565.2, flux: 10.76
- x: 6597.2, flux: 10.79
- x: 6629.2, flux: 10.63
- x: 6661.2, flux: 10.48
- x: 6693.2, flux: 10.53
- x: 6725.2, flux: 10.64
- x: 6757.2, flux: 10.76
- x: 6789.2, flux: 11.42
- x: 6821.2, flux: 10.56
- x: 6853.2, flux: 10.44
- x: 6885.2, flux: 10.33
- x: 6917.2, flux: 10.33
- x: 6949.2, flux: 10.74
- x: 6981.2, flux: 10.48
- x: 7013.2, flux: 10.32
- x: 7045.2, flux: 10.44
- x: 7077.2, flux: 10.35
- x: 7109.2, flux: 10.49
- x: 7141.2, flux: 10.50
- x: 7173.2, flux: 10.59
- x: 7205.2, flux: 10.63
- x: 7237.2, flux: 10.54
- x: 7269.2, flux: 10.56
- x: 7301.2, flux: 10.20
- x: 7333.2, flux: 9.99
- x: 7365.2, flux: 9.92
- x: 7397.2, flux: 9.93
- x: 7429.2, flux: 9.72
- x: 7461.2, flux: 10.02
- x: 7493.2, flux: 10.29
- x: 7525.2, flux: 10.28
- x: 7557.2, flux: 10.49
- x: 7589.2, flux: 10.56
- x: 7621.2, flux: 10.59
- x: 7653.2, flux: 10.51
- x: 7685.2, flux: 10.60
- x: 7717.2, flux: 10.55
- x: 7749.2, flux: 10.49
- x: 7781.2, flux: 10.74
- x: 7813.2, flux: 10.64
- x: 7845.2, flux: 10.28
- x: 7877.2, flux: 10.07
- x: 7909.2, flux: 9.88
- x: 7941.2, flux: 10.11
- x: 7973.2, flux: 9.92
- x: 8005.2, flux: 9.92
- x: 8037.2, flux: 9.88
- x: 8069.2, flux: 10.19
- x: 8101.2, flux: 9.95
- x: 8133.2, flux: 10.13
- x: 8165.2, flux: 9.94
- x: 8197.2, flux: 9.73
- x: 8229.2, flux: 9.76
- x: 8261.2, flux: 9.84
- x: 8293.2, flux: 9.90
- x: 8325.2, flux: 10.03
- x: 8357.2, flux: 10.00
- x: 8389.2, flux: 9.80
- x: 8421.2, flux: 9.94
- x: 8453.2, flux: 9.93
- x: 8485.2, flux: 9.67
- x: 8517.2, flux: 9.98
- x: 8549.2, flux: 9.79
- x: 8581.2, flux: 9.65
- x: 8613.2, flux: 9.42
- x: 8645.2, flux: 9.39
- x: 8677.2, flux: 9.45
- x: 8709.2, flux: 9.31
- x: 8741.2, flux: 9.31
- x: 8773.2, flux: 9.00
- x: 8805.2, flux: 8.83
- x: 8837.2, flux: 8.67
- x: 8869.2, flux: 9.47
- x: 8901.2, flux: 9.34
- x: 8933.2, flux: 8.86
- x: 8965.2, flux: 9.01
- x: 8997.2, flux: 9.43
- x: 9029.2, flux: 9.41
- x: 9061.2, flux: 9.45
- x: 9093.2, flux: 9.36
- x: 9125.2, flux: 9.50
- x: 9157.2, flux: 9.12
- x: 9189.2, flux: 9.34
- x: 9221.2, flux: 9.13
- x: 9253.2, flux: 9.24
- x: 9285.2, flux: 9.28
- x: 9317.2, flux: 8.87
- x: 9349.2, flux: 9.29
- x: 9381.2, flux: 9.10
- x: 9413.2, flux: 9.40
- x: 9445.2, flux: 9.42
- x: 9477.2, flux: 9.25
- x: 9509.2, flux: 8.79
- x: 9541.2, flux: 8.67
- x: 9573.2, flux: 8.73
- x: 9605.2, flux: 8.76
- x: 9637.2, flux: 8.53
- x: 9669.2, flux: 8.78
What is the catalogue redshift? 0.033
